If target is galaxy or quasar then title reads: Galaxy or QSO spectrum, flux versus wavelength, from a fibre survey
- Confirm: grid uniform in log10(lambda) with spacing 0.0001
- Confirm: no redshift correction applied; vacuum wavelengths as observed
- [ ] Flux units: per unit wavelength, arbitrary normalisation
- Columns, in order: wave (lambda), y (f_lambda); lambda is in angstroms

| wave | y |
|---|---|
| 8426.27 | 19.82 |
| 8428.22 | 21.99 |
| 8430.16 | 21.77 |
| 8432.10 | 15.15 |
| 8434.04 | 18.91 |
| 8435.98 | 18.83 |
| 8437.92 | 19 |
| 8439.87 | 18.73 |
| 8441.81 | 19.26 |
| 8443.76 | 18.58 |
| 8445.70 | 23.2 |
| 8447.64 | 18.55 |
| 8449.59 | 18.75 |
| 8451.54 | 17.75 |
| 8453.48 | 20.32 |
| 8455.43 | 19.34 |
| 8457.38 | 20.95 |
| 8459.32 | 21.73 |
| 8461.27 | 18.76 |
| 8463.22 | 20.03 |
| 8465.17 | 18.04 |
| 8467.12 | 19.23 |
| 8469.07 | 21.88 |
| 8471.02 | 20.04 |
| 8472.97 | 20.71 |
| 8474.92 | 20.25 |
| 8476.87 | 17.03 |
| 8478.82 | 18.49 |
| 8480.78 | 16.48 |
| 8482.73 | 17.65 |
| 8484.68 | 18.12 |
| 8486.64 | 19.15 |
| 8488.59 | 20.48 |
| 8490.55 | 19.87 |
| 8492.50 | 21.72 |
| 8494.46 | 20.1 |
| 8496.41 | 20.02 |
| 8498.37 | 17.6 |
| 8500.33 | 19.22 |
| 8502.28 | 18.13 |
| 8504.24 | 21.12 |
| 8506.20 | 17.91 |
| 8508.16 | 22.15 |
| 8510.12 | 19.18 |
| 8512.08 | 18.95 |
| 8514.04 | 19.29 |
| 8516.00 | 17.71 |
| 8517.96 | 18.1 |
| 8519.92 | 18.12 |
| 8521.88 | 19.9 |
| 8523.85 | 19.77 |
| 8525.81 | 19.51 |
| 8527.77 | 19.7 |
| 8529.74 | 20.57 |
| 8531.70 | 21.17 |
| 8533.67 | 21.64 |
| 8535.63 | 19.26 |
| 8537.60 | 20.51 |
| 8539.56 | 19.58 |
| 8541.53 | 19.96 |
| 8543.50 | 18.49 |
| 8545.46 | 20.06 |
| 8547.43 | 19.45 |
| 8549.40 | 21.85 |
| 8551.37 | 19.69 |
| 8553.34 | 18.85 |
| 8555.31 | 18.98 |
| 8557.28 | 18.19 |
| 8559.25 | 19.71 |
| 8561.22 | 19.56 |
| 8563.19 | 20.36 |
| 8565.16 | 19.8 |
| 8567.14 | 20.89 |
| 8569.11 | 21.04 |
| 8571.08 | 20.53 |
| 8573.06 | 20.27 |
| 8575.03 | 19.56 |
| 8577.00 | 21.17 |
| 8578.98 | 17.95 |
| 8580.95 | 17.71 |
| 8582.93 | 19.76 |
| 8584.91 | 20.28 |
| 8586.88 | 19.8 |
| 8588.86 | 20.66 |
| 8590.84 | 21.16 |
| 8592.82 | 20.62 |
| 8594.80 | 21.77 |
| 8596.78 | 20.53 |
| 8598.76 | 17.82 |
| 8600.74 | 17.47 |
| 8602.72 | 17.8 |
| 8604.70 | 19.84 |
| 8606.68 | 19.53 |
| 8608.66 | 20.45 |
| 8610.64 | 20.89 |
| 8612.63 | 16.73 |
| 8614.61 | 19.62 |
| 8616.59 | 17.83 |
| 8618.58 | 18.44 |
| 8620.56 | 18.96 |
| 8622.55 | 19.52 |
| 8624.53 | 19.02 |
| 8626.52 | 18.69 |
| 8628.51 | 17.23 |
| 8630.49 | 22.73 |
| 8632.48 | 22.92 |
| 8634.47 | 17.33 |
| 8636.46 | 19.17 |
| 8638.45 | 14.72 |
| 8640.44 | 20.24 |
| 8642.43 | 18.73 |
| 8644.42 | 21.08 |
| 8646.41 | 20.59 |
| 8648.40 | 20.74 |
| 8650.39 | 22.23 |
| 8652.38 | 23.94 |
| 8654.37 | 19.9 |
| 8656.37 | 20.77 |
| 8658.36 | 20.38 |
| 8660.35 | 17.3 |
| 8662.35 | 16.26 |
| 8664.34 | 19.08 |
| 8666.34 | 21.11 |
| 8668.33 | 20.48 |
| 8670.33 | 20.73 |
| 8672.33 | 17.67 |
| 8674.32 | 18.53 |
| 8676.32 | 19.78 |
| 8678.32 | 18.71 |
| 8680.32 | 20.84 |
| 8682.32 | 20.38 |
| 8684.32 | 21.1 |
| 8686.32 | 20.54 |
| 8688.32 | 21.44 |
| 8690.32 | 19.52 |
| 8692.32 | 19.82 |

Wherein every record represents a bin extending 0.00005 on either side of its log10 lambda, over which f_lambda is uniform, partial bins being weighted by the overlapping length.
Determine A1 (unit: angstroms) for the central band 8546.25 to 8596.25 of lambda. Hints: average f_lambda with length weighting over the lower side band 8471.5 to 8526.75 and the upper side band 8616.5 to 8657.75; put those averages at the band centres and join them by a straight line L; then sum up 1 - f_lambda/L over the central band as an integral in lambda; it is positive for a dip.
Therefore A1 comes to -1.2 angstroms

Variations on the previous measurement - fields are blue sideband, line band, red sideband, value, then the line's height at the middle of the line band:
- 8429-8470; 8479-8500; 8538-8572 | 0.6 angstroms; 19.6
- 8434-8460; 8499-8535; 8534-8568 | 0.3 angstroms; 19.7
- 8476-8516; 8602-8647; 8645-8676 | 1.3 angstroms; 19.8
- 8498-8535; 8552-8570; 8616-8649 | -0.3 angstroms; 19.4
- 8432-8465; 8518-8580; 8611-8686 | -1.2 angstroms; 19.5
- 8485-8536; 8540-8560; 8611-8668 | 0.1 angstroms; 19.6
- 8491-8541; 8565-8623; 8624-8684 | 0.2 angstroms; 19.7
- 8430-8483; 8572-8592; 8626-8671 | -0.2 angstroms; 19.6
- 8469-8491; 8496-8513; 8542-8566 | -0.1 angstroms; 19.2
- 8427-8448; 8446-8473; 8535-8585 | -0.3 angstroms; 19.5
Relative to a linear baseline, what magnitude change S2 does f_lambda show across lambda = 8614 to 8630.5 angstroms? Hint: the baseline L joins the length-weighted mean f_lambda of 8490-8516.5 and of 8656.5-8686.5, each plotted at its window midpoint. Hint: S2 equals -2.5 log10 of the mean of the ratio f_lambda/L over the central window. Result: 0.04 mag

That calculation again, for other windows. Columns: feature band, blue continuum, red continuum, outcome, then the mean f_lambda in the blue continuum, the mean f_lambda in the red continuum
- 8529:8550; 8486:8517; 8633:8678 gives -0.04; 19.5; 19.6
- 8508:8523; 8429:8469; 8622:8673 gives 0.03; 19.4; 19.7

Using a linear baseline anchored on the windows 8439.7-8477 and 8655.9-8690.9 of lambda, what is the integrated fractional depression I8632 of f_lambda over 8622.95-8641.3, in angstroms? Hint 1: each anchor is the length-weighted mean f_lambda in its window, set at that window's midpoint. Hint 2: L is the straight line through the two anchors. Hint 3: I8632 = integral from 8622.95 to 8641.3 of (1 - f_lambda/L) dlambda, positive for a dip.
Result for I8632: 0.54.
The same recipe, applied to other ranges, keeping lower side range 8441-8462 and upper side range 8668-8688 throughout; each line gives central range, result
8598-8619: 1.1 angstroms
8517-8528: 0.4 angstroms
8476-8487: 1.1 angstroms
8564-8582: 0.0 angstroms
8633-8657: -0.1 angstroms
